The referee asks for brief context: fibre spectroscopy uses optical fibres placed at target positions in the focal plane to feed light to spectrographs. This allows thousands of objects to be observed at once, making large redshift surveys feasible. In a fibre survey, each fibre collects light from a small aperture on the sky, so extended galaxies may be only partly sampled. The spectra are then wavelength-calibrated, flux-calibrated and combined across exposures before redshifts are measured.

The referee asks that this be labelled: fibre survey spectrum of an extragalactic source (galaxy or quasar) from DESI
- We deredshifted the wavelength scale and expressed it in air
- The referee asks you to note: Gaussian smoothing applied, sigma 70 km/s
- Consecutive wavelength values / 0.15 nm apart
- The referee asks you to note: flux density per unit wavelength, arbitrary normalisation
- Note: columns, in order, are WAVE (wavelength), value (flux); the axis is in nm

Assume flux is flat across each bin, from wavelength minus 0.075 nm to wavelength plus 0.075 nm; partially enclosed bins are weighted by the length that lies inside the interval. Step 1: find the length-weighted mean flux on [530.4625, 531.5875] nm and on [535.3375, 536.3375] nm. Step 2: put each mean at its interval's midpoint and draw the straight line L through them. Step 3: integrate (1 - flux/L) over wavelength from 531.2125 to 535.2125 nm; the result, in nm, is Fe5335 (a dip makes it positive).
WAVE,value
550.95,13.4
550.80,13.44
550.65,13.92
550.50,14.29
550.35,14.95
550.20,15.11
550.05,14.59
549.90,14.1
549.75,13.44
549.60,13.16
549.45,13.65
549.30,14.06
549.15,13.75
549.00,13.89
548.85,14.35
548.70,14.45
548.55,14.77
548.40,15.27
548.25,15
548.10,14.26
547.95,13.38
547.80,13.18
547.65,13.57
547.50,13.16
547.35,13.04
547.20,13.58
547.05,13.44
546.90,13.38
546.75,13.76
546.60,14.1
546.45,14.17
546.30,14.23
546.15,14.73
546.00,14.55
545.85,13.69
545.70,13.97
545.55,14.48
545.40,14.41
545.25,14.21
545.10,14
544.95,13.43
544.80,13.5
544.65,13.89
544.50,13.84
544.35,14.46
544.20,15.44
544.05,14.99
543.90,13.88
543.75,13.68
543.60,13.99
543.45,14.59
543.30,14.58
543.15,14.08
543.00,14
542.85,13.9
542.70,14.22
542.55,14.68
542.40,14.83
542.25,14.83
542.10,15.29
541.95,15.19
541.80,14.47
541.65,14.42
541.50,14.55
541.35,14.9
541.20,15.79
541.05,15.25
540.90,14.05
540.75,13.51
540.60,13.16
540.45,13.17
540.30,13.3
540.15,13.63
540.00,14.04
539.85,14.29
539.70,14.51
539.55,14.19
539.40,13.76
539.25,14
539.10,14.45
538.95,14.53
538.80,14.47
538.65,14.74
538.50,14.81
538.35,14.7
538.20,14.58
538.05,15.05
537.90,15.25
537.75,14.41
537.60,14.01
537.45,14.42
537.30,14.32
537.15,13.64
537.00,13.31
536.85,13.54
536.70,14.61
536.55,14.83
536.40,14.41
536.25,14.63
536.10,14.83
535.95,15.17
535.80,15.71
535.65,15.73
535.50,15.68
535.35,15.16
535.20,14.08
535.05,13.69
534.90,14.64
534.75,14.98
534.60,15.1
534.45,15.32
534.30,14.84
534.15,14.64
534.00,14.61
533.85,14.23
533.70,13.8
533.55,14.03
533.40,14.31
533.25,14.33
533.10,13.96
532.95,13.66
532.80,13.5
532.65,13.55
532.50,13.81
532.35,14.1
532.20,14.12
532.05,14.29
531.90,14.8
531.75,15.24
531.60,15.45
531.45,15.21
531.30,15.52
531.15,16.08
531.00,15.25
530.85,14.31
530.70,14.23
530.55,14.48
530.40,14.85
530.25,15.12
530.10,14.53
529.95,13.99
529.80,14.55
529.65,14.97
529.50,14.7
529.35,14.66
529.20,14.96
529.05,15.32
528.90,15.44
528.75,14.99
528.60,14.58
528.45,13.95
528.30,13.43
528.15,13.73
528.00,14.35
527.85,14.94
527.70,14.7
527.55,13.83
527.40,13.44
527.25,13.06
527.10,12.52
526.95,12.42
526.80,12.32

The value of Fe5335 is 0.18 nm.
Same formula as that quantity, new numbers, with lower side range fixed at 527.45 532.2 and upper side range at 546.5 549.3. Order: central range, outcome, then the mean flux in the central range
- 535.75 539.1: -0.04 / 14.5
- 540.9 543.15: -0.08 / 14.7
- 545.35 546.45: -0.02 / 14.3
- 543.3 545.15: -0.01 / 14.2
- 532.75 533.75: 0.04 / 14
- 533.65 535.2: -0.01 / 14.6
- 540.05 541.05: 0.04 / 13.6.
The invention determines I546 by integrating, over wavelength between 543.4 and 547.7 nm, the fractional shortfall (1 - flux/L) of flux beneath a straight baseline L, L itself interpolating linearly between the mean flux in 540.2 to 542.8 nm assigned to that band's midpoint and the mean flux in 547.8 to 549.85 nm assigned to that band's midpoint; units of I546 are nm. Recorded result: 0.070 nm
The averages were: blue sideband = 14.4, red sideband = 14.1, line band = 14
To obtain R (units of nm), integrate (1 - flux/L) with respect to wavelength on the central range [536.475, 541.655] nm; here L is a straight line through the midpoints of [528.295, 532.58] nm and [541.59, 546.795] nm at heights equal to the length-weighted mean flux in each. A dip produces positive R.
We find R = 0.063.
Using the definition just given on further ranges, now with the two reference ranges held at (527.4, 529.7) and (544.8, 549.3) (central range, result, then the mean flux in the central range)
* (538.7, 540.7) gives 0.03 nm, 14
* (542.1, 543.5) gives -0.03 nm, 14.5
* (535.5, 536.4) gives -0.05 nm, 15.2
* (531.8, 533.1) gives 0.04 nm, 14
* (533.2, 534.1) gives 0.01 nm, 14.2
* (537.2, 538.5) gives -0.03 nm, 14.6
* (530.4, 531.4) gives -0.04 nm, 15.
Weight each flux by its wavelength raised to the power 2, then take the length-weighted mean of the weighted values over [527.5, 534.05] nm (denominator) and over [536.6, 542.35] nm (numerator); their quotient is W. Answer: 1.02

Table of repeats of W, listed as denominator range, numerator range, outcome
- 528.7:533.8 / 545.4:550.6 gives 1.02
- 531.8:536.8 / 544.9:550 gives 1.01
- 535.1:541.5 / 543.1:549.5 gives 1.00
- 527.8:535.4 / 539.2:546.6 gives 1.02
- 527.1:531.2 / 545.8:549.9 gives 1.03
